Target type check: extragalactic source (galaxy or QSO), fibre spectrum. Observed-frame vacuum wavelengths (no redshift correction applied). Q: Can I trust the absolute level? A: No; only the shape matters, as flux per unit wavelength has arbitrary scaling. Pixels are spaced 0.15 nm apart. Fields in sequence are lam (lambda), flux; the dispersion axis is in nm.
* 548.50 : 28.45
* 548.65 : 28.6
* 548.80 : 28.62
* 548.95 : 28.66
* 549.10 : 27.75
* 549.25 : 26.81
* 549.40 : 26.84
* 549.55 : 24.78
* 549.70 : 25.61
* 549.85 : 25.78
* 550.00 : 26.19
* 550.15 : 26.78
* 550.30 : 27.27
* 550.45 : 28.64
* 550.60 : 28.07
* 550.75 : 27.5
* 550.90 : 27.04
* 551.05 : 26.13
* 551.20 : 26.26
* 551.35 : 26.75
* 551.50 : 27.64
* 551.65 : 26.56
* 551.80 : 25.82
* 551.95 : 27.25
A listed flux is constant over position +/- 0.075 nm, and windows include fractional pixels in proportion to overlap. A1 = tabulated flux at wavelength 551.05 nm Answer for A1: 26.13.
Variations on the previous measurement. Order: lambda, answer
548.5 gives 28.45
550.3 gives 27.27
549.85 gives 25.78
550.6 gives 28.07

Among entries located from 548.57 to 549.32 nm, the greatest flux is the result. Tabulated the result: 28.66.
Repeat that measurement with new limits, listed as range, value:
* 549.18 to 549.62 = 26.84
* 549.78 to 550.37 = 27.27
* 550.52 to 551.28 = 28.07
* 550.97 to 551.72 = 27.64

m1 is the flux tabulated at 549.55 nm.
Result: 24.78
